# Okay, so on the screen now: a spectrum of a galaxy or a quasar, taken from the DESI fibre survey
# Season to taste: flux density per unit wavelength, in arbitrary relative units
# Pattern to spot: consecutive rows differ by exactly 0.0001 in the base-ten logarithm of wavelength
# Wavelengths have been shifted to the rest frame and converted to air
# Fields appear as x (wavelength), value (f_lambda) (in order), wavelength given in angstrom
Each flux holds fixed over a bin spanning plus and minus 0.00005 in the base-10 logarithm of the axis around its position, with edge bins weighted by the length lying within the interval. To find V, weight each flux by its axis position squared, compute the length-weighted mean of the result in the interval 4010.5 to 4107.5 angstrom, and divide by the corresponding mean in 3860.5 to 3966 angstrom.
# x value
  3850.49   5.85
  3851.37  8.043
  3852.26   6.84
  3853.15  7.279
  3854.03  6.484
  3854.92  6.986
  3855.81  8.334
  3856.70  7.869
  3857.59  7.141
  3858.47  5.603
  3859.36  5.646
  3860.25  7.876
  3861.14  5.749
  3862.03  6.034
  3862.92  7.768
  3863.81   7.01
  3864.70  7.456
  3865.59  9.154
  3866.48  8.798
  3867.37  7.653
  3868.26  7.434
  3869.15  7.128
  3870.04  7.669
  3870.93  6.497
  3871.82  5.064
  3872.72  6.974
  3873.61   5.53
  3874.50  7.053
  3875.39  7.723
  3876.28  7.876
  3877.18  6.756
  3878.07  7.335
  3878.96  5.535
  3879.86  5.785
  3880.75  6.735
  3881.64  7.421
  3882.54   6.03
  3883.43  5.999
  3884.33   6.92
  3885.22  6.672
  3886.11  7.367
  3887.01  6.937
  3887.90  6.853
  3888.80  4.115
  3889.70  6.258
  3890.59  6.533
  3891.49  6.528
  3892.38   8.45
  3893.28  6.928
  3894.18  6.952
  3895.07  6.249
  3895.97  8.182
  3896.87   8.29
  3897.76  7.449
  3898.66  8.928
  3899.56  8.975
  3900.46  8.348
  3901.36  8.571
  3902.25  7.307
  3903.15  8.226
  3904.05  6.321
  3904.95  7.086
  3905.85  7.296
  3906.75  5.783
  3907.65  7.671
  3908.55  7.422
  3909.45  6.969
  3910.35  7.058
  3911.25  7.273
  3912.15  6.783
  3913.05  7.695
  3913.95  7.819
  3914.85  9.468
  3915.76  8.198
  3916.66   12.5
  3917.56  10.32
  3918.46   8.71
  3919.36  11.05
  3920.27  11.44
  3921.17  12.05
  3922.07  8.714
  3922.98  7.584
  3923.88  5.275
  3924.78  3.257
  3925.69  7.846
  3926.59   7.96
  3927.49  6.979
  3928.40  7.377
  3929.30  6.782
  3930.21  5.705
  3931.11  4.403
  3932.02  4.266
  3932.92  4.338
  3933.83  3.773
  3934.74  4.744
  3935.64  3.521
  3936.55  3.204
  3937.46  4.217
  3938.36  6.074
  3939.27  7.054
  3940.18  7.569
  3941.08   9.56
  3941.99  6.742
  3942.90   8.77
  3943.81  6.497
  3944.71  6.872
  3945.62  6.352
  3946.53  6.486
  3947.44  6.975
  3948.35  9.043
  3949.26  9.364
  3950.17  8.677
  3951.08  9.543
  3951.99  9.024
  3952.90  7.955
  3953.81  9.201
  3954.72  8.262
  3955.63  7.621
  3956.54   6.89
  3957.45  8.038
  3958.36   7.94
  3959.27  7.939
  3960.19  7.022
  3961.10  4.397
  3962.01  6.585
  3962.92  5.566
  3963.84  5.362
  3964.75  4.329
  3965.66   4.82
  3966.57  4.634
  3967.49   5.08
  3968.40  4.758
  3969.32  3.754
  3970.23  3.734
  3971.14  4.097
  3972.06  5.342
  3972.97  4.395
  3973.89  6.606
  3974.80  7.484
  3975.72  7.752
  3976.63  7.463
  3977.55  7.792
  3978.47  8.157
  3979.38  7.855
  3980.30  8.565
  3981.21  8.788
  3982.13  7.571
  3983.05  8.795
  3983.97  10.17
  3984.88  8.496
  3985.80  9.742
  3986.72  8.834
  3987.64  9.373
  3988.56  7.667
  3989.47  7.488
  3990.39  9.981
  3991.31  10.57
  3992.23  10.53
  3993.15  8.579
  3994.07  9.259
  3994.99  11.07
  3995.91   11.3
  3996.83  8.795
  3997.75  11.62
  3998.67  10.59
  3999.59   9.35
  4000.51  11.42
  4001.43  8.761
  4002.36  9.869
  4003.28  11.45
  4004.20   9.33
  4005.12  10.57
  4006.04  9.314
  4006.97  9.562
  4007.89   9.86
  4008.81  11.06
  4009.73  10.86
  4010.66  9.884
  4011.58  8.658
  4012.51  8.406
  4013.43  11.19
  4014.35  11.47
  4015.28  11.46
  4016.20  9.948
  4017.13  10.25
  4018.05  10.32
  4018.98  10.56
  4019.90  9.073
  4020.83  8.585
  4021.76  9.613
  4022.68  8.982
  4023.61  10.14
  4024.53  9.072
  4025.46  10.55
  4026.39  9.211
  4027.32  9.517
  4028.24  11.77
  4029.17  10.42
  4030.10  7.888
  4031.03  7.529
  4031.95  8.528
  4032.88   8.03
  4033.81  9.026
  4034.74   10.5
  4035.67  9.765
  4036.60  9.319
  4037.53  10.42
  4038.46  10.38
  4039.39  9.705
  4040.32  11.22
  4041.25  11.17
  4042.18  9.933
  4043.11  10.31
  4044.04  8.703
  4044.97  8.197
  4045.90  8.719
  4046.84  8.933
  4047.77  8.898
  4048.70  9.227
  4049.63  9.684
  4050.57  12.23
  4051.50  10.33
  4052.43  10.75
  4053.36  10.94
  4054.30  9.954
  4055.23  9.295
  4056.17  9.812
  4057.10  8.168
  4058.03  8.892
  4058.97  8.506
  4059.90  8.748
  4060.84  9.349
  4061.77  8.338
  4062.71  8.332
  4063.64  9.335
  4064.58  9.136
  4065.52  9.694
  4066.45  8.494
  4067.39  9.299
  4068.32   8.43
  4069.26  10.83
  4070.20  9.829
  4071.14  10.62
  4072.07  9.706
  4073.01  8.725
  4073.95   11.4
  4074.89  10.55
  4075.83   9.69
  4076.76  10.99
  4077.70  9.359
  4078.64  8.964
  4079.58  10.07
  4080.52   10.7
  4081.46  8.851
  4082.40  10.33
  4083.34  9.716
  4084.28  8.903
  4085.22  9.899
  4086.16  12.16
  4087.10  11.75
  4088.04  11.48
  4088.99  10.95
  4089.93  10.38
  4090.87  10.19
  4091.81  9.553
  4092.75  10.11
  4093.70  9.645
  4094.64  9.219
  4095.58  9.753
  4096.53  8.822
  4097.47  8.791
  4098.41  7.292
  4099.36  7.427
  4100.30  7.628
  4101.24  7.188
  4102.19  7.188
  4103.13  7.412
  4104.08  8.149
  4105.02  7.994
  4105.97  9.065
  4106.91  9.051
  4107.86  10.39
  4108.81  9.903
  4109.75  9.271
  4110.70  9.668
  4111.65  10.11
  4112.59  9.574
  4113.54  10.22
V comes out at 1.4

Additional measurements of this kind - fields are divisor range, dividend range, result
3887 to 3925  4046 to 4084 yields 1.33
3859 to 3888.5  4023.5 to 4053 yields 1.52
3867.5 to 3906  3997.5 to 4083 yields 1.50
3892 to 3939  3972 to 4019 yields 1.34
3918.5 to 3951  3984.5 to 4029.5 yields 1.48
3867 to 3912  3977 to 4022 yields 1.45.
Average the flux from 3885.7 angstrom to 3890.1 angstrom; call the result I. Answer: 6.28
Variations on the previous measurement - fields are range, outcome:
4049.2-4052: 10.8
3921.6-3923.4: 8.19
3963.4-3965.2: 4.85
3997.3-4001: 10.7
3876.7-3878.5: 7.04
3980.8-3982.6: 8.14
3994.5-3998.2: 10.7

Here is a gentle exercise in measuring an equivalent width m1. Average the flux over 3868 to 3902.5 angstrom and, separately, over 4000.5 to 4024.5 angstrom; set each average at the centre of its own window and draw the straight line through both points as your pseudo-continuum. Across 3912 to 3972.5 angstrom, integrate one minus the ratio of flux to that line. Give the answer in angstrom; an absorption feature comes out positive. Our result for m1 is 9.9 angstrom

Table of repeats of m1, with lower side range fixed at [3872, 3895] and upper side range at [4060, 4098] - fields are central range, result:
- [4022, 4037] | -0.7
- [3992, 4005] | -2.5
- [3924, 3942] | 4.2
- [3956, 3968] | 2.8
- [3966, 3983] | 3.7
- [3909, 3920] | -2.4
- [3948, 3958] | -0.9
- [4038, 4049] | -0.5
